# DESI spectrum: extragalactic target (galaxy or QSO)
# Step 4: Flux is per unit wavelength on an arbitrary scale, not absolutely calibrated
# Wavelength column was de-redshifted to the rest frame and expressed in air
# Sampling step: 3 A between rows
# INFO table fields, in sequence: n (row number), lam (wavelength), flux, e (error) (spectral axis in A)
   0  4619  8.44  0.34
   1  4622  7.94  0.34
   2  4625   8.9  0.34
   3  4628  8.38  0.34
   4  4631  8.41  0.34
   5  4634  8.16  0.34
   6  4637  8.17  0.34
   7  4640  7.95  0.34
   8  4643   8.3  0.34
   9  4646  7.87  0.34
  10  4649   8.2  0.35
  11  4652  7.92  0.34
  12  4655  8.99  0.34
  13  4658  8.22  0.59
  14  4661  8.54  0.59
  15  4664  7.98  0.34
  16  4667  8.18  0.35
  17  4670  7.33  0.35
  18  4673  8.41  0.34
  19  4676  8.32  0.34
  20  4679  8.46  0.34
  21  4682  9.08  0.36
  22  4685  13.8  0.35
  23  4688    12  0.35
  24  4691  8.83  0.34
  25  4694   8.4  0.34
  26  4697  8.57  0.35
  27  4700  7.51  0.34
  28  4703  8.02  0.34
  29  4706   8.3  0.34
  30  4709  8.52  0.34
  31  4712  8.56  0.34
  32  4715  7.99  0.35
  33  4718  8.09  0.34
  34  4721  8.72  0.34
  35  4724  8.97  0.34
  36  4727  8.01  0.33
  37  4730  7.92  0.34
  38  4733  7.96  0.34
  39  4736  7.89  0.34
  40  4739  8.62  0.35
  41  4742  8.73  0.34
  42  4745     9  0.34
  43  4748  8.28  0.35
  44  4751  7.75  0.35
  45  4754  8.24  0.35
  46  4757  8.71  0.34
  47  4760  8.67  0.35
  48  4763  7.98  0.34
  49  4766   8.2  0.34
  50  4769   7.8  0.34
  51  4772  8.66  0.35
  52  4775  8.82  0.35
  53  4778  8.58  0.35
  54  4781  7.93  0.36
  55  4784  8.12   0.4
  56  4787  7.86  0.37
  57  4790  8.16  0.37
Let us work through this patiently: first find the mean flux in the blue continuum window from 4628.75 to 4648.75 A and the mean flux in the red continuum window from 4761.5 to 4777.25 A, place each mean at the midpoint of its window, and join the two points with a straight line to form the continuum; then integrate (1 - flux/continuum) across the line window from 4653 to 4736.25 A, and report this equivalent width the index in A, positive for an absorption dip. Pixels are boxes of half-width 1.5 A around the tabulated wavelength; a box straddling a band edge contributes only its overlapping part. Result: -4.2 A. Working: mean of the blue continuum 8.16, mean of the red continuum 8.31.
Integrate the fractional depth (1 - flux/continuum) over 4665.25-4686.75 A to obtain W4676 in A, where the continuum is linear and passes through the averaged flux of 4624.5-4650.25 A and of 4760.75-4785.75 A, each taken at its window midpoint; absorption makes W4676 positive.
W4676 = -2.2 A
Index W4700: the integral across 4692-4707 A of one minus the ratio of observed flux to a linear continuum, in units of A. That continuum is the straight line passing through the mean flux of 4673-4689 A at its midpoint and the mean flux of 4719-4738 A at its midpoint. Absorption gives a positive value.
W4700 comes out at 1.92 A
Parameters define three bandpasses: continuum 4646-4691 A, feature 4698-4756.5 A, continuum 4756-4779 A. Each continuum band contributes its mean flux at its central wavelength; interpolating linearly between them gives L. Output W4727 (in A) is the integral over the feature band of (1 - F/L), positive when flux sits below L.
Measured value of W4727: 2.3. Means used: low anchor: 8.92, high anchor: 8.42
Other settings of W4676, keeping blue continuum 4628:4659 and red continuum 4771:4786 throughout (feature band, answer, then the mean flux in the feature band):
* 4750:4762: 0.02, 8.35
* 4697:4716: 0.27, 8.19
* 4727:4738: 0.49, 7.97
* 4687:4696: -1.38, 9.55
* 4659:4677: 0.29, 8.12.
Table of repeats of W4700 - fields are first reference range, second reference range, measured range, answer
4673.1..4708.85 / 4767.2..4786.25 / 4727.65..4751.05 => 1.0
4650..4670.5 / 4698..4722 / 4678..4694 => -4.1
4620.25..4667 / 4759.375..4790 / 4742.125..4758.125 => -0.3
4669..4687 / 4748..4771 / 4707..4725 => 0.7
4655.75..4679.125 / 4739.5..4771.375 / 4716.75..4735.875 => 0.1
